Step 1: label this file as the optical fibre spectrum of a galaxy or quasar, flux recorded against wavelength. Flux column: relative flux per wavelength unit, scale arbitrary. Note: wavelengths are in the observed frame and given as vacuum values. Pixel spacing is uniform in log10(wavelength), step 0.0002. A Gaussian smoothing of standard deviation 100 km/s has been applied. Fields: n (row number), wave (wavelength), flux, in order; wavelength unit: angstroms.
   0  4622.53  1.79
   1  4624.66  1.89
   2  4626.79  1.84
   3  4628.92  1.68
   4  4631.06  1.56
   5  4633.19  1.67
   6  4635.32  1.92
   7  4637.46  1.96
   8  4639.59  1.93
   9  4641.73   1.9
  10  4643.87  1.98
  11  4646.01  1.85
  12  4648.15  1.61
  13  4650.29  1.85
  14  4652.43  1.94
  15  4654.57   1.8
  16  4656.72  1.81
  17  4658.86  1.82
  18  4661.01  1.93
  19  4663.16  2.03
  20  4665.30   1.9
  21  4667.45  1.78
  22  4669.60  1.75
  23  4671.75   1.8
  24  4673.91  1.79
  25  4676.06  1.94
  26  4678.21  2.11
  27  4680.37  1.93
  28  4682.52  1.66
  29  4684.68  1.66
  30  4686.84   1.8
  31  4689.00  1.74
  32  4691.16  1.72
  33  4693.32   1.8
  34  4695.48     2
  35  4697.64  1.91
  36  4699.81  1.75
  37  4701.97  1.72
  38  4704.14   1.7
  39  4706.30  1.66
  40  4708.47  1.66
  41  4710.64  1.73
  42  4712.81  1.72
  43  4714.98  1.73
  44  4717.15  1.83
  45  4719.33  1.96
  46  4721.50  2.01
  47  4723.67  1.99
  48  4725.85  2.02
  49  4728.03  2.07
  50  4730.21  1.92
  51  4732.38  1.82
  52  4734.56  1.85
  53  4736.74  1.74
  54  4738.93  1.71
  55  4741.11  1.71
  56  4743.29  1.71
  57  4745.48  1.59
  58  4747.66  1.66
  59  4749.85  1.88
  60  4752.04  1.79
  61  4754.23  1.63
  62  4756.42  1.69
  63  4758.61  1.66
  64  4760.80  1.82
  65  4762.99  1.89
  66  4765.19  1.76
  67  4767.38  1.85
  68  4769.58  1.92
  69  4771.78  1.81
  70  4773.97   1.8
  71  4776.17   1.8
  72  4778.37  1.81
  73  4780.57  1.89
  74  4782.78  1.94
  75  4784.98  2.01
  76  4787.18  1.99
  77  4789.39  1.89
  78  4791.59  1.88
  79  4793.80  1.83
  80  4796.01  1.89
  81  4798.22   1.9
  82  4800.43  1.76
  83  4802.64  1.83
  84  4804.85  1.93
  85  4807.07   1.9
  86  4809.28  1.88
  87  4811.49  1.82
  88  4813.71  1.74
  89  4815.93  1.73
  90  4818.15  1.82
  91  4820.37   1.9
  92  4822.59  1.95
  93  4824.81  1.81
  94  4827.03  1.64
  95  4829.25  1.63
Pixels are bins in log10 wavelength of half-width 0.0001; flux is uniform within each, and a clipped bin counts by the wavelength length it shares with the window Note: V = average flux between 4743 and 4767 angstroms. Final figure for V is 1.74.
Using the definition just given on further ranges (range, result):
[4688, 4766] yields 1.79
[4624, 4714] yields 1.81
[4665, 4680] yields 1.87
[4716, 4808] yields 1.84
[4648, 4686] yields 1.84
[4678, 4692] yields 1.78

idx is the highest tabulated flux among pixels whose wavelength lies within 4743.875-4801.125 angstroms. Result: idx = 2.01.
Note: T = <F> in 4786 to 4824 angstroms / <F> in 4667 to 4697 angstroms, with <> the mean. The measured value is 1.02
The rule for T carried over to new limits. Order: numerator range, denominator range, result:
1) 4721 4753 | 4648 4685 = 0.99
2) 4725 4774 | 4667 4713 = 1.00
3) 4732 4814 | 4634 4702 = 0.98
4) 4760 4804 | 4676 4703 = 1.02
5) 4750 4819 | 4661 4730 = 1.00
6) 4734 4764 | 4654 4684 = 0.93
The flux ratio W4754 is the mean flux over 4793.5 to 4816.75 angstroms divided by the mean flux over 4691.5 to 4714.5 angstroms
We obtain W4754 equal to 1.04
